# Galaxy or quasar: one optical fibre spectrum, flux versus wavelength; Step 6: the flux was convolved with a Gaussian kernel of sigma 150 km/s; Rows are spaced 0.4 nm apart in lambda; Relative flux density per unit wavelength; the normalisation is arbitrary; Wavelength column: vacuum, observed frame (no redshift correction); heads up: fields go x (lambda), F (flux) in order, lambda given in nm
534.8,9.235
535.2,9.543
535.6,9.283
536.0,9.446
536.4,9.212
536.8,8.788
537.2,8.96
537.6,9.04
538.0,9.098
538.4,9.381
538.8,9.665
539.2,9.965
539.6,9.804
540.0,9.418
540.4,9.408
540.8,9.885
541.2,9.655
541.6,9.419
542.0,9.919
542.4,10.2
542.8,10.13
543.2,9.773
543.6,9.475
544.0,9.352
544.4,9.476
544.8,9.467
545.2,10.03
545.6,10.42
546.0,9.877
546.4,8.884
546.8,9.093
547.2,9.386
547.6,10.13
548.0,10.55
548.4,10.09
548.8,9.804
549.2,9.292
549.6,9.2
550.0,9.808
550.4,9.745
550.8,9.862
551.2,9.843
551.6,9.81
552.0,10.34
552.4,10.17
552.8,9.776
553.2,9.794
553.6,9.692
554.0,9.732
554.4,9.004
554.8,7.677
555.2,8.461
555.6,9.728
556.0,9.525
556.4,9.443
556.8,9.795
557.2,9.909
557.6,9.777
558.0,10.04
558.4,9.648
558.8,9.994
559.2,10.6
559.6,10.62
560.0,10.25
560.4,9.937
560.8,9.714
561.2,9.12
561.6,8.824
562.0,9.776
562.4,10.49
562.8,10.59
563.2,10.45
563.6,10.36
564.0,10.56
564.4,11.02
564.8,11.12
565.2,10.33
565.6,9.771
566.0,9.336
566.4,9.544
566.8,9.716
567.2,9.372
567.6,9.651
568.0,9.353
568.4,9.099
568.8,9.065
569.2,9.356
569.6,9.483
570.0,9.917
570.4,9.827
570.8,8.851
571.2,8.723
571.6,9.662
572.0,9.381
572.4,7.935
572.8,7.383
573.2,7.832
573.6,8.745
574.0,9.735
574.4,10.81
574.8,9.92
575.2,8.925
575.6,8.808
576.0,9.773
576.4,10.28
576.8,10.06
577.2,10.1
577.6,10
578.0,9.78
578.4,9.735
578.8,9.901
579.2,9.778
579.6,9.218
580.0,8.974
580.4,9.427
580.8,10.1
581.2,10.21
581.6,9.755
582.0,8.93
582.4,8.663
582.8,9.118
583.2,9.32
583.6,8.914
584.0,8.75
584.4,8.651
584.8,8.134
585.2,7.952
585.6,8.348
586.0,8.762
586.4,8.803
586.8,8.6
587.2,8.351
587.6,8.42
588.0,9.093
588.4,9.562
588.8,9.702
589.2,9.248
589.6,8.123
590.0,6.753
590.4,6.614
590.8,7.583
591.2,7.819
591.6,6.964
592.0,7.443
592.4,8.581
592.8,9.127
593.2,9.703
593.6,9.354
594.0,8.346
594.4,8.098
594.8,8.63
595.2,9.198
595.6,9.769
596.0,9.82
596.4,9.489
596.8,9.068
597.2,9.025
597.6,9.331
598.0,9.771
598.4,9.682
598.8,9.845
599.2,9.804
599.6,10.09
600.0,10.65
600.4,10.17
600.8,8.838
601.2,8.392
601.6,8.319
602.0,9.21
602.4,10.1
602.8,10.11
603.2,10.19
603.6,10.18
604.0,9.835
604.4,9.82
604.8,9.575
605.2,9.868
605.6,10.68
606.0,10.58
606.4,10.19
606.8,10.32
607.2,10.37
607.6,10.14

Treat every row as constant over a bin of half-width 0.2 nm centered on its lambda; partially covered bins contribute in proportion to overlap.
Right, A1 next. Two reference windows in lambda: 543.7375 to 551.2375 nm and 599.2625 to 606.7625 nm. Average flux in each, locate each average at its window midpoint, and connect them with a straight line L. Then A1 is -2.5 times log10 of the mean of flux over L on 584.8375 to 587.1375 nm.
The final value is 0.159 mag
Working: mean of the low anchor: 9.7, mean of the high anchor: 9.83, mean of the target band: 8.46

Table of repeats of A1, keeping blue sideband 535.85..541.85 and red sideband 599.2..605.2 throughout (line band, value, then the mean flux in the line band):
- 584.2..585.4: 0.17 mag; 8.25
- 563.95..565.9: -0.11 mag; 10.5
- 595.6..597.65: 0.03 mag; 9.39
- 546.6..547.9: -0.02 mag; 9.61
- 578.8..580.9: 0.01 mag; 9.51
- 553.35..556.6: 0.04 mag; 9.17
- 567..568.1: 0.01 mag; 9.47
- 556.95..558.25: -0.04 mag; 9.89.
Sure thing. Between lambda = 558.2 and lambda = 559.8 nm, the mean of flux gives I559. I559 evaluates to 10.2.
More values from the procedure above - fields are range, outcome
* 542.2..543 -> 10.2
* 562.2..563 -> 10.5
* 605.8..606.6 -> 10.4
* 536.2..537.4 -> 8.99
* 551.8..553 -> 10.1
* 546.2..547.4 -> 9.12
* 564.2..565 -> 11.1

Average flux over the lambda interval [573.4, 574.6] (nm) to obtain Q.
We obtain 9.76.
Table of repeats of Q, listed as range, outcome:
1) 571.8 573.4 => 8.13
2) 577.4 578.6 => 9.84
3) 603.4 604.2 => 10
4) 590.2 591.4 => 7.34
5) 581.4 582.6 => 9.12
